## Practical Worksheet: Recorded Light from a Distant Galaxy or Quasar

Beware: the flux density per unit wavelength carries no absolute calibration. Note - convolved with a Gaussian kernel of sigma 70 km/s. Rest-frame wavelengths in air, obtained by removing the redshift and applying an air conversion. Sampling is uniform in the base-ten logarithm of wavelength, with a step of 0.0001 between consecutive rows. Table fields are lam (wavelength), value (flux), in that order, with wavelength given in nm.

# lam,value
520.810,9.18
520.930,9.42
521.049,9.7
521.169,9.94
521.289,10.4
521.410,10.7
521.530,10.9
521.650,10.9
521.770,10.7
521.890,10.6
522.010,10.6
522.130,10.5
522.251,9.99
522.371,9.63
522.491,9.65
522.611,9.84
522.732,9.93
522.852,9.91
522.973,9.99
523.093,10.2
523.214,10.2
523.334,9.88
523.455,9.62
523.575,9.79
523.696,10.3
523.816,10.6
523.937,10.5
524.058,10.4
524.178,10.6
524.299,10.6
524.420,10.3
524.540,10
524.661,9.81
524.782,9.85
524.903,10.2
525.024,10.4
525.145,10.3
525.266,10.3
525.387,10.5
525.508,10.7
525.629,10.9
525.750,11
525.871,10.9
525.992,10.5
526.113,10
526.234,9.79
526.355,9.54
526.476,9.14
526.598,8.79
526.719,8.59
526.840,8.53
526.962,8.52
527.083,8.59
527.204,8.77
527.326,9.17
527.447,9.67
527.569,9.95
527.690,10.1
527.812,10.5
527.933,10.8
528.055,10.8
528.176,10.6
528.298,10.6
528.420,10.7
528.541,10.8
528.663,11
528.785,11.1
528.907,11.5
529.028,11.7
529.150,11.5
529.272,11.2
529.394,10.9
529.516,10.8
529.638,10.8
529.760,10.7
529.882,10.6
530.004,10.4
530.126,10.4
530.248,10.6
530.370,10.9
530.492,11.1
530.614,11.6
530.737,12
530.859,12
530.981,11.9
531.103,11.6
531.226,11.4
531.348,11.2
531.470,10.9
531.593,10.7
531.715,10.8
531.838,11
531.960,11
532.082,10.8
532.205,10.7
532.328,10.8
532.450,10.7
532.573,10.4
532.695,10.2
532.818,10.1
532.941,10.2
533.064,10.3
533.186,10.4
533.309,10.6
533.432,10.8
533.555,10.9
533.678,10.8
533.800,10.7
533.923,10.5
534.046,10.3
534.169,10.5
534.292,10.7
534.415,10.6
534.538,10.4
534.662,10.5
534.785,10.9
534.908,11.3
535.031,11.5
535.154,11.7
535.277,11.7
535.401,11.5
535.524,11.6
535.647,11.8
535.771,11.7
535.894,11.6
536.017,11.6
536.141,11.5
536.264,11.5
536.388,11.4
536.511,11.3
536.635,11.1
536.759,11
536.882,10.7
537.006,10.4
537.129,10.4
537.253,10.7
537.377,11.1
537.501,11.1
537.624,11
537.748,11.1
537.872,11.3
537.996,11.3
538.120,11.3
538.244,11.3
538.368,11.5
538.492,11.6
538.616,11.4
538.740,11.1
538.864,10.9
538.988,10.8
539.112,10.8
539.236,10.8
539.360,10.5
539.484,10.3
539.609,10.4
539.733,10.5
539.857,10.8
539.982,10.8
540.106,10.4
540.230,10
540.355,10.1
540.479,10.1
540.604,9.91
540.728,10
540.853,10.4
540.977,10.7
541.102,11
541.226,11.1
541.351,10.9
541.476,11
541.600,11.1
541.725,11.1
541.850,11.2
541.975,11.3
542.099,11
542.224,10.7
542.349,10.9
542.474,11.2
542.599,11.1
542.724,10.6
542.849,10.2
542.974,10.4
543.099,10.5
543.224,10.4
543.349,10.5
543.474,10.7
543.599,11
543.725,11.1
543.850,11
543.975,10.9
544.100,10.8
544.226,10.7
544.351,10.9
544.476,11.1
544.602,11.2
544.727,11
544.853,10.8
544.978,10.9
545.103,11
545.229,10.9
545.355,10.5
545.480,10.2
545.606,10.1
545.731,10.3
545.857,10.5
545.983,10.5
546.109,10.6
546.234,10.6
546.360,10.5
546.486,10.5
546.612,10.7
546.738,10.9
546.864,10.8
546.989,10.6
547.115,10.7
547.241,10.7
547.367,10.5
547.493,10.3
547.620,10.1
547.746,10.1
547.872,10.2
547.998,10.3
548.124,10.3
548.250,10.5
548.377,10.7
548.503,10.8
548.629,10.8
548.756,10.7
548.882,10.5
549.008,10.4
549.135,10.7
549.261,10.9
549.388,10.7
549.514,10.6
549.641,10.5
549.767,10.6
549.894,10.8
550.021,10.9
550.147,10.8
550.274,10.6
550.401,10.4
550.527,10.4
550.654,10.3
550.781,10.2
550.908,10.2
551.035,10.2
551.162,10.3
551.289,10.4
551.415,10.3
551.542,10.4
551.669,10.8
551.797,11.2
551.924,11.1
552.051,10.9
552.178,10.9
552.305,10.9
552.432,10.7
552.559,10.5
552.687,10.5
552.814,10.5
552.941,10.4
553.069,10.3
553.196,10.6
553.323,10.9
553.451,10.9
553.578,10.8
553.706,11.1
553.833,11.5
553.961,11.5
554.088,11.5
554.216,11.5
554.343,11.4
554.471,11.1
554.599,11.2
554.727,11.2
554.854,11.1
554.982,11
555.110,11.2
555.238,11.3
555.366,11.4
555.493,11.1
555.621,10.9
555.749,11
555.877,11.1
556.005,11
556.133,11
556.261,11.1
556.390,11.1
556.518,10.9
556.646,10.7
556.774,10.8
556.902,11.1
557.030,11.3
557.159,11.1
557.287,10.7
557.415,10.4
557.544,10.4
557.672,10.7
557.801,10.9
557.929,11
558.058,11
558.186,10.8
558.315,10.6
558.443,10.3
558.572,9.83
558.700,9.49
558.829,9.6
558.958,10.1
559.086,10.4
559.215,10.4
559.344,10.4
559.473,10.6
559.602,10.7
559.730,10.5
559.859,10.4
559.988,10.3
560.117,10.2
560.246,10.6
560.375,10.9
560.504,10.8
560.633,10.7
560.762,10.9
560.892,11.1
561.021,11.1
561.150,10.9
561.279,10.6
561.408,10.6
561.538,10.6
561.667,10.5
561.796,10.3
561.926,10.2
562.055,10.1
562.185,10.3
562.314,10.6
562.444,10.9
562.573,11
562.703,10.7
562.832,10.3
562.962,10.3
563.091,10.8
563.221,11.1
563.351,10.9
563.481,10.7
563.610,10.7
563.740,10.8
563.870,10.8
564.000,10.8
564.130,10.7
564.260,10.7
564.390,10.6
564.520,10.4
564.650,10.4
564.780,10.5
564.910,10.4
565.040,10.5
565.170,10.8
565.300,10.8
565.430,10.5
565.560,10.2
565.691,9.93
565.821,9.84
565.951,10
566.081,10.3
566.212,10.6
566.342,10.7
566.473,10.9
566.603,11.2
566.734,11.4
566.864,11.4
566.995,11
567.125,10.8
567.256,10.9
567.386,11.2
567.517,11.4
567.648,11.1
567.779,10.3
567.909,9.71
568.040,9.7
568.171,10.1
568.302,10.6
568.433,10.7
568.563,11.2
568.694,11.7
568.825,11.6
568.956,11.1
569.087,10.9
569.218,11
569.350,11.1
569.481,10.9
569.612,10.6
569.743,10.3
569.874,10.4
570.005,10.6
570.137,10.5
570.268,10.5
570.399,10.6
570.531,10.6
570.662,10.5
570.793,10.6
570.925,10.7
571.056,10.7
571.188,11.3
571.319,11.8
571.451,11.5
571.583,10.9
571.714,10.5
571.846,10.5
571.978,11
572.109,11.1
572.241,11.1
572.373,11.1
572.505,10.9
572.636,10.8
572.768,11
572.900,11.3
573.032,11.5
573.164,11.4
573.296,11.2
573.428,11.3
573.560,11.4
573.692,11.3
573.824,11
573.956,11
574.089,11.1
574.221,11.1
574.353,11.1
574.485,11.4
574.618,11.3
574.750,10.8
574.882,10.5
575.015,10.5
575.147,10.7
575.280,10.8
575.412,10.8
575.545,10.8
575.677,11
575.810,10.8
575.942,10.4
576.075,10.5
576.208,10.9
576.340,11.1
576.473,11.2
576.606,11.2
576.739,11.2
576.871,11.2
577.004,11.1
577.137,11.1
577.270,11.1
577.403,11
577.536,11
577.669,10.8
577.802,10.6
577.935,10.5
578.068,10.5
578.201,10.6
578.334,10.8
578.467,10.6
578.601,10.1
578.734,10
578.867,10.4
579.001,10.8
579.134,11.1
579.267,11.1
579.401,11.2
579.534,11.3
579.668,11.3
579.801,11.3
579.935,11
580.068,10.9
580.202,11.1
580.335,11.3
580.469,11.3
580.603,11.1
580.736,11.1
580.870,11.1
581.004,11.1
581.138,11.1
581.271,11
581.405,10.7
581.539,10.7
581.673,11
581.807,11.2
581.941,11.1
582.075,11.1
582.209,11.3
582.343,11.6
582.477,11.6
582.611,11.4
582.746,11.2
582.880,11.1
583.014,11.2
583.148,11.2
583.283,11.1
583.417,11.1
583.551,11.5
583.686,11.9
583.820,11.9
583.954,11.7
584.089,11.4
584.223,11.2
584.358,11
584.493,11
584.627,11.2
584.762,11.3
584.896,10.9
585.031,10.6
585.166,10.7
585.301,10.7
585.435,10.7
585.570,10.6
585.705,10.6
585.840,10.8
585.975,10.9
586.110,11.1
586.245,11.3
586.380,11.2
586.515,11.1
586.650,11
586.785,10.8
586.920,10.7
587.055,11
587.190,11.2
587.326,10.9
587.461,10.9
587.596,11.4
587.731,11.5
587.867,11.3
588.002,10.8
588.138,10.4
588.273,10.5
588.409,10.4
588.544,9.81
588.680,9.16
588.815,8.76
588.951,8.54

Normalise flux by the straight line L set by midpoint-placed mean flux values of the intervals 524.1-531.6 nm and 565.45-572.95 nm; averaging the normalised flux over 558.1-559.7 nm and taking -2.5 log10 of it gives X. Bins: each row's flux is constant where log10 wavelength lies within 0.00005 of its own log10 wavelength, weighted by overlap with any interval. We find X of 0.04 mag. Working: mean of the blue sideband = 10.5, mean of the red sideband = 10.8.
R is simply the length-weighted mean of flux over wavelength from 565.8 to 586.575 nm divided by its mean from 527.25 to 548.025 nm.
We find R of 1.0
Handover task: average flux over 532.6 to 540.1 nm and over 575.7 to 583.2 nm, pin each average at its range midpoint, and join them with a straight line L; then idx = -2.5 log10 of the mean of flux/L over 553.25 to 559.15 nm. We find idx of 0.01 mag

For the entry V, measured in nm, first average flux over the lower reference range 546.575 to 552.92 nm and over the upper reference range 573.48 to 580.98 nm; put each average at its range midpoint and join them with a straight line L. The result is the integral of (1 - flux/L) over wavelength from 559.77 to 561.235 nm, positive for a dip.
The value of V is 0.00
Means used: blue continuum 10.6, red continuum 10.9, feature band 10.7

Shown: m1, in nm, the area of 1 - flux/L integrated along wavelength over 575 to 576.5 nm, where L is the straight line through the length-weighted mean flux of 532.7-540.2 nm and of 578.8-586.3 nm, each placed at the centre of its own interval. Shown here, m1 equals 0.04 nm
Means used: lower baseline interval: 10.9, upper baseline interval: 11.1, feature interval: 10.8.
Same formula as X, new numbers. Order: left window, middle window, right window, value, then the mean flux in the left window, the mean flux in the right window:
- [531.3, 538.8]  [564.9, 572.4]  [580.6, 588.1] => 0.030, 11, 11.1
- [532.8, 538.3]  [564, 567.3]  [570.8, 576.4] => 0.038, 11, 11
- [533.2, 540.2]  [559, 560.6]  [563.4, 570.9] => 0.024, 11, 10.7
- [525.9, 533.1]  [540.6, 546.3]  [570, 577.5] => -0.011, 10.5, 11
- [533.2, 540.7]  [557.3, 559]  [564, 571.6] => 0.039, 10.9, 10.7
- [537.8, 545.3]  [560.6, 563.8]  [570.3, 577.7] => 0.026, 10.8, 11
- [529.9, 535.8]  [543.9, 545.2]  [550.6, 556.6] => -0.003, 10.9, 10.9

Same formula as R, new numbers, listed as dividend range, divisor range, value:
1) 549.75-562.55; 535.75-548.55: 0.99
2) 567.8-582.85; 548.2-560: 1.02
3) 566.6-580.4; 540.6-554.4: 1.02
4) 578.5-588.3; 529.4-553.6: 1.03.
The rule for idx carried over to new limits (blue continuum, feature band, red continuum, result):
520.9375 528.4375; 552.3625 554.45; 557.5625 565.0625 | -0.05 mag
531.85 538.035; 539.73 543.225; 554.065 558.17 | 0.03 mag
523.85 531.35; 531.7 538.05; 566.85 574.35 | -0.04 mag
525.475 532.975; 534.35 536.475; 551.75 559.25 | -0.07 mag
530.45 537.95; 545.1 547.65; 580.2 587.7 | 0.05 mag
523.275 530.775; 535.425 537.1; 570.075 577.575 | -0.09 mag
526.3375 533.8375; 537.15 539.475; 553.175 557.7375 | -0.03 mag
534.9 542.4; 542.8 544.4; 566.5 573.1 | 0.03 mag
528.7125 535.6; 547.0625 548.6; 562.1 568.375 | 0.04 mag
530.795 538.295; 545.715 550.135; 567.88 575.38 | 0.04 mag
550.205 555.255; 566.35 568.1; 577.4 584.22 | 0.01 mag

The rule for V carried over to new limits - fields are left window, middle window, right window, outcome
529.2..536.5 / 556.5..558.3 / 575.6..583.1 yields 0.024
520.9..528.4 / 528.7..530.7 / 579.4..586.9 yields -0.165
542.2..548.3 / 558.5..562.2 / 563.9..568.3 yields 0.055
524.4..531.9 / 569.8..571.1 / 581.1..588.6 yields 0.040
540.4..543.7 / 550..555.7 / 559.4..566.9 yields -0.083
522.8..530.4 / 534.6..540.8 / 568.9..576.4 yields -0.343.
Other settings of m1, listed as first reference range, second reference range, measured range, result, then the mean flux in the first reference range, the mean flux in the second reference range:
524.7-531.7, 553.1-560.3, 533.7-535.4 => -0.05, 10.5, 10.8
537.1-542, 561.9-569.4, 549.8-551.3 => 0.04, 10.8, 10.7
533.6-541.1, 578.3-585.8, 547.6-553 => 0.20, 10.9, 11.1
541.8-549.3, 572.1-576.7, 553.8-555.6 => -0.08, 10.7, 11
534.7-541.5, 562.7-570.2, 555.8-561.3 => 0.06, 11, 10.7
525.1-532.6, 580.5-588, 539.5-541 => 0.05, 10.5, 11.1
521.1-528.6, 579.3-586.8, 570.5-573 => -0.01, 10.1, 11.1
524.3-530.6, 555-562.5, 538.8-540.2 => -0.02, 10.3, 10.7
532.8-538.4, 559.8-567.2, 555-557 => -0.06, 11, 10.6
